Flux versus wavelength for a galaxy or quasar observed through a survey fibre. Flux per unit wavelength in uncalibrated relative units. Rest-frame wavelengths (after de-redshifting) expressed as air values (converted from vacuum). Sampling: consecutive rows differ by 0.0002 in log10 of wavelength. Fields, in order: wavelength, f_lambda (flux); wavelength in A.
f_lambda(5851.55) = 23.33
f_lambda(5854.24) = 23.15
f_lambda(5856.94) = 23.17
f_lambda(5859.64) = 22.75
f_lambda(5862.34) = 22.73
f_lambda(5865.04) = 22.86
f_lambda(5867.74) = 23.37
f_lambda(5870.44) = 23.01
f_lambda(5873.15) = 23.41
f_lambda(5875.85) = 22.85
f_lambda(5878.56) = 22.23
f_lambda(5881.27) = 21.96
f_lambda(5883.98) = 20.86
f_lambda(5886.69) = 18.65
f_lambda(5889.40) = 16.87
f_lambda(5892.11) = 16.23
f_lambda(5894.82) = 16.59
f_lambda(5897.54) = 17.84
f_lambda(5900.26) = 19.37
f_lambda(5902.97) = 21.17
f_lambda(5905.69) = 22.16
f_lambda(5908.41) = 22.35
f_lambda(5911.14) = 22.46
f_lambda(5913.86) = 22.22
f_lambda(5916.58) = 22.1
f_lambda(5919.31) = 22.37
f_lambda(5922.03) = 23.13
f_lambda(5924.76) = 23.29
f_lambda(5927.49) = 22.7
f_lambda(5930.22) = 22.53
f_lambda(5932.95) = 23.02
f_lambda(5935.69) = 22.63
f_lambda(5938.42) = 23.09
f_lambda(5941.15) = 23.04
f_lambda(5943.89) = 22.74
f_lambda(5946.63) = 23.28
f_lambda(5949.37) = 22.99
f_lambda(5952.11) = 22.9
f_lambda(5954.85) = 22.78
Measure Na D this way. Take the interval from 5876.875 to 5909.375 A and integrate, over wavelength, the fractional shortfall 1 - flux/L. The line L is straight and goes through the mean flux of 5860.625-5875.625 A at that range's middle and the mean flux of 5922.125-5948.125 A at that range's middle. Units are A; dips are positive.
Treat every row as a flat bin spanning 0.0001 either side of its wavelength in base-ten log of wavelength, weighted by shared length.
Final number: 4.7 A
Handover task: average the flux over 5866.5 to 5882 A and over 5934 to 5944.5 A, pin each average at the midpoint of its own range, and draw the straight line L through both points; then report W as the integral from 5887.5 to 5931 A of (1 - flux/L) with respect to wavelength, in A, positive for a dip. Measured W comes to 3.9 A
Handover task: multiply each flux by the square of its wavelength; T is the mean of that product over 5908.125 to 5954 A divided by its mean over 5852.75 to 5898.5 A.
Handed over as 1.1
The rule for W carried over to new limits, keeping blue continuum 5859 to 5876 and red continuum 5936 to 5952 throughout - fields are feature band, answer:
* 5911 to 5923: 0.3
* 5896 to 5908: 1.4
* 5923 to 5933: 0.1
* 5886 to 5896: 2.6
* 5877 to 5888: 1.0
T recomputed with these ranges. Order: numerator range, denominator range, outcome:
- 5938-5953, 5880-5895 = 1.26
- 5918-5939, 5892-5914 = 1.14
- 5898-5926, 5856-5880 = 0.97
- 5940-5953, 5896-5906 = 1.18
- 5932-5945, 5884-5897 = 1.33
